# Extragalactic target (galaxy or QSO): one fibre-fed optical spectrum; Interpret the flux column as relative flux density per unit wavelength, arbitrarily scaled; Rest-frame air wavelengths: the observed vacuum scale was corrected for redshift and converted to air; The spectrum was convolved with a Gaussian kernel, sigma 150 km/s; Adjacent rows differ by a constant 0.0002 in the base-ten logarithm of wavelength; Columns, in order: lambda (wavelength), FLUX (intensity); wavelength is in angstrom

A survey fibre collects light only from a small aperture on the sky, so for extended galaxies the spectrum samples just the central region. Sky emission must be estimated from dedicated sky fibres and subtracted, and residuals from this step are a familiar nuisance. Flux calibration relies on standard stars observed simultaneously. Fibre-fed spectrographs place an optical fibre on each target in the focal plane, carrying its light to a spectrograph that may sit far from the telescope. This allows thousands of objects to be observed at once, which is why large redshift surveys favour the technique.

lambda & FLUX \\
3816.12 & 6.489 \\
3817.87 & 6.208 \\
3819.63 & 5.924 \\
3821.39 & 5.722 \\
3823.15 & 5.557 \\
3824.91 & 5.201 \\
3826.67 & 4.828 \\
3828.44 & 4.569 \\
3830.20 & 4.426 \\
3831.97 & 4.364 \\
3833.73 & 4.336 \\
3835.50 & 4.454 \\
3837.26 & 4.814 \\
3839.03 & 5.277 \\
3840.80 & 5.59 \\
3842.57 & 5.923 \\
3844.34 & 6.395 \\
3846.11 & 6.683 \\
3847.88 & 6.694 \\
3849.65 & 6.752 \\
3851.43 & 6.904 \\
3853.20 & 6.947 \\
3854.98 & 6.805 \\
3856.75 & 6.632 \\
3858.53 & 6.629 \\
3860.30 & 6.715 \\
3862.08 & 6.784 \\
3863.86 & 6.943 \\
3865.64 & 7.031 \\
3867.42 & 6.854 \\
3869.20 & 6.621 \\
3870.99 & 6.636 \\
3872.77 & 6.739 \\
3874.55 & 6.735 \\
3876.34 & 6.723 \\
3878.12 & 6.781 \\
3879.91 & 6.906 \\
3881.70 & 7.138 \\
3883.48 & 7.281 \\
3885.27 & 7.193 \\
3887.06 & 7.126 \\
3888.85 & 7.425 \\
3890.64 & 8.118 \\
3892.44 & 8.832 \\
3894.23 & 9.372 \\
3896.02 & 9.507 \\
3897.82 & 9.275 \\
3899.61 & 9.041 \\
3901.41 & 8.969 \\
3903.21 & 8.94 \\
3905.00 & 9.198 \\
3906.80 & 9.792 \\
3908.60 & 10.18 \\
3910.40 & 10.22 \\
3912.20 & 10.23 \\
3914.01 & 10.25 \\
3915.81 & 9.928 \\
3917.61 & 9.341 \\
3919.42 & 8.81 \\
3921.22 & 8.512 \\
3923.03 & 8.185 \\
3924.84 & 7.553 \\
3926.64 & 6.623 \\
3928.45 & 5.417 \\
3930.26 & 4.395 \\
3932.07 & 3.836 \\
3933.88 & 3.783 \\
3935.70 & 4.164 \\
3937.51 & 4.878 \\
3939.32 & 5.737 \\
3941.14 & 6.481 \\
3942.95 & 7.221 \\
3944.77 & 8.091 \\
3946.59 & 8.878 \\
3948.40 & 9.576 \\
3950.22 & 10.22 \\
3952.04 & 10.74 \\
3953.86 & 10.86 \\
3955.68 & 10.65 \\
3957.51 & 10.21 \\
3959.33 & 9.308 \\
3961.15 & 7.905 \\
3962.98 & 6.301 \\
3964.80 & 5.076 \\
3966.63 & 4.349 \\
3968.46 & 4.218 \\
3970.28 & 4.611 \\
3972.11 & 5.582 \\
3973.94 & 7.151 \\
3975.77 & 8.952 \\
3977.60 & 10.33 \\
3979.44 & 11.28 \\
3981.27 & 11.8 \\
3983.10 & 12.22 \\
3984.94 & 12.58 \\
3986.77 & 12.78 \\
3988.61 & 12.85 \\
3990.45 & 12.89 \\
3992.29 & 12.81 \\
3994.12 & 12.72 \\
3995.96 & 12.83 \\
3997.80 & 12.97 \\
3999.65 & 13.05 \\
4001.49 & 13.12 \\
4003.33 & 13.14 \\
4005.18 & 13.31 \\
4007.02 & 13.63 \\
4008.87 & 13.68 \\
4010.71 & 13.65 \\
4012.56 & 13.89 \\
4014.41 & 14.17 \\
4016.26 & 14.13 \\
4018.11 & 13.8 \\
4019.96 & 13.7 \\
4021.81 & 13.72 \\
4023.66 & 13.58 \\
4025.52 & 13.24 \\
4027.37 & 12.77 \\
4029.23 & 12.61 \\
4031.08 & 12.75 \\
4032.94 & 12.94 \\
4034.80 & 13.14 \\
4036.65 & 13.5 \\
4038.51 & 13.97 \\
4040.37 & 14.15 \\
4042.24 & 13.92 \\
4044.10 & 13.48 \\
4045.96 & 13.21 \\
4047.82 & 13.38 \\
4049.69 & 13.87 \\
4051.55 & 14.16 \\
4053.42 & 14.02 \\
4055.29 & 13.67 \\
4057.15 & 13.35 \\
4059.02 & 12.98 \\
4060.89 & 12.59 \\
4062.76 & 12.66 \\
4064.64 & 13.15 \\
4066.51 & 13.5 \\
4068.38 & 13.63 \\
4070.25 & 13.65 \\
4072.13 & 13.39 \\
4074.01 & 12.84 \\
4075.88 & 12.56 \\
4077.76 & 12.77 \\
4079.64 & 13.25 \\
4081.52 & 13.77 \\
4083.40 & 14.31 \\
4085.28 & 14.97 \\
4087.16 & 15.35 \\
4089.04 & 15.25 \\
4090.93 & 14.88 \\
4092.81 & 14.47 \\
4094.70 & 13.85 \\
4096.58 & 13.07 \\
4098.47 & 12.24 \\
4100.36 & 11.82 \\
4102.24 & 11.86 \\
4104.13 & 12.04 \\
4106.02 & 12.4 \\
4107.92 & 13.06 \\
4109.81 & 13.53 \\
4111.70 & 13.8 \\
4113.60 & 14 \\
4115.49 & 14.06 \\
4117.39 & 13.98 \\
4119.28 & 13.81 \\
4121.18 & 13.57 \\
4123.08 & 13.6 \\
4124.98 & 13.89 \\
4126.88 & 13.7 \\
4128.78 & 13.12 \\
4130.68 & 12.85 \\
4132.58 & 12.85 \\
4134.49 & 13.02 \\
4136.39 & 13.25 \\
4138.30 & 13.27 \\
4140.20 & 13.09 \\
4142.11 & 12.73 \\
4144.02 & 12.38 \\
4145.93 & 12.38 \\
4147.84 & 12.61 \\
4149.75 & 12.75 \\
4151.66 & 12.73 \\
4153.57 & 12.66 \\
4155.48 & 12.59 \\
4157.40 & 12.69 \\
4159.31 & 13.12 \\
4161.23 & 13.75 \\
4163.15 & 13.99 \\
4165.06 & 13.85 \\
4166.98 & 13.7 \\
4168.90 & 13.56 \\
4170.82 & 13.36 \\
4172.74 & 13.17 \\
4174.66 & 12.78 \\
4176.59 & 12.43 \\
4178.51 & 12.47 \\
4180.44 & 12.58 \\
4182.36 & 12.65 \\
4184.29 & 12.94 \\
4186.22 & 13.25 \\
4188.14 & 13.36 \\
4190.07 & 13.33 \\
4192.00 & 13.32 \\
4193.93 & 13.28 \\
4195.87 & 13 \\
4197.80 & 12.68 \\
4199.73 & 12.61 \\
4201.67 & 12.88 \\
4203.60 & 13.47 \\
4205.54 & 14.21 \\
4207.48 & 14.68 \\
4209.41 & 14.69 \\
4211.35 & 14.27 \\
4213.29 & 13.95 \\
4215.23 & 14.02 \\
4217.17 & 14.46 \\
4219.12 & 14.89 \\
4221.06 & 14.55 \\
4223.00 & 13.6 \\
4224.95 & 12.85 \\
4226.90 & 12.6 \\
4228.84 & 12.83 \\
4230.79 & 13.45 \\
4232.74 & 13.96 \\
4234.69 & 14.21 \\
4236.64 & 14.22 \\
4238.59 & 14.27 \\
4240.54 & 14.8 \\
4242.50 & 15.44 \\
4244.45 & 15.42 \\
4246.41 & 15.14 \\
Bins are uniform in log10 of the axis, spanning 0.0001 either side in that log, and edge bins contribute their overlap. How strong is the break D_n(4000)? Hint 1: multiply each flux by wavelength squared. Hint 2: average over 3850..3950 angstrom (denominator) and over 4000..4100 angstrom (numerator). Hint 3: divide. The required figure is 1.9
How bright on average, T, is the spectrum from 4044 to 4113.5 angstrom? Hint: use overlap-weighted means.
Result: 13.4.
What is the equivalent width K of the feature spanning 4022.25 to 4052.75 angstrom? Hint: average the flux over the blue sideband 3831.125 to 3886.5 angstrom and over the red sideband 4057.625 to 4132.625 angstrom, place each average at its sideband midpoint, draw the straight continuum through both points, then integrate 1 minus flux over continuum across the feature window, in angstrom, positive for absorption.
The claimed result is -4.4 angstrom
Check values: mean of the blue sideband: 6.41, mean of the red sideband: 13.4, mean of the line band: 13.4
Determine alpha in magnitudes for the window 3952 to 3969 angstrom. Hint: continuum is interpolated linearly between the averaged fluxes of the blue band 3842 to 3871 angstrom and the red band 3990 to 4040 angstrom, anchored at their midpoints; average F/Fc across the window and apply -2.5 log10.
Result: 0.36 mag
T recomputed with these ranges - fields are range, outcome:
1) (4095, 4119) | 13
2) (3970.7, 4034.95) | 12.4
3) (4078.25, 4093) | 14.5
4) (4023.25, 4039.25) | 13.1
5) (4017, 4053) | 13.5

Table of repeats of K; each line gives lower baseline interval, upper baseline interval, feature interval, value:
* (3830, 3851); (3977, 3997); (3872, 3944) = 7.05 angstrom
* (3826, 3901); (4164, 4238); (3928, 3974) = 8.45 angstrom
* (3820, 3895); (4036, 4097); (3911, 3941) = 5.88 angstrom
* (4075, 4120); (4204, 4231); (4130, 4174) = 2.13 angstrom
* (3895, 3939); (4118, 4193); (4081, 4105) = -3.98 angstrom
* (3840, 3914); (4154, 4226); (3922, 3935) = 4.37 angstrom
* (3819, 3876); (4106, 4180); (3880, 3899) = -2.78 angstrom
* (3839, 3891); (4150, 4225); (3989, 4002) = -4.74 angstrom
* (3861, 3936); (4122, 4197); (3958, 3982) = 4.54 angstrom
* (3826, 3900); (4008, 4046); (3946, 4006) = 6.83 angstrom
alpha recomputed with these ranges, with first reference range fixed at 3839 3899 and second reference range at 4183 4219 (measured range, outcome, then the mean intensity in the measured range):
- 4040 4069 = -0.25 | 13.5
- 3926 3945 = 0.48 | 5.4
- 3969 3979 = 0.23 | 7.4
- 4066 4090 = -0.23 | 13.8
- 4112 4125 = -0.16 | 13.8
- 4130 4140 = -0.06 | 13.1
